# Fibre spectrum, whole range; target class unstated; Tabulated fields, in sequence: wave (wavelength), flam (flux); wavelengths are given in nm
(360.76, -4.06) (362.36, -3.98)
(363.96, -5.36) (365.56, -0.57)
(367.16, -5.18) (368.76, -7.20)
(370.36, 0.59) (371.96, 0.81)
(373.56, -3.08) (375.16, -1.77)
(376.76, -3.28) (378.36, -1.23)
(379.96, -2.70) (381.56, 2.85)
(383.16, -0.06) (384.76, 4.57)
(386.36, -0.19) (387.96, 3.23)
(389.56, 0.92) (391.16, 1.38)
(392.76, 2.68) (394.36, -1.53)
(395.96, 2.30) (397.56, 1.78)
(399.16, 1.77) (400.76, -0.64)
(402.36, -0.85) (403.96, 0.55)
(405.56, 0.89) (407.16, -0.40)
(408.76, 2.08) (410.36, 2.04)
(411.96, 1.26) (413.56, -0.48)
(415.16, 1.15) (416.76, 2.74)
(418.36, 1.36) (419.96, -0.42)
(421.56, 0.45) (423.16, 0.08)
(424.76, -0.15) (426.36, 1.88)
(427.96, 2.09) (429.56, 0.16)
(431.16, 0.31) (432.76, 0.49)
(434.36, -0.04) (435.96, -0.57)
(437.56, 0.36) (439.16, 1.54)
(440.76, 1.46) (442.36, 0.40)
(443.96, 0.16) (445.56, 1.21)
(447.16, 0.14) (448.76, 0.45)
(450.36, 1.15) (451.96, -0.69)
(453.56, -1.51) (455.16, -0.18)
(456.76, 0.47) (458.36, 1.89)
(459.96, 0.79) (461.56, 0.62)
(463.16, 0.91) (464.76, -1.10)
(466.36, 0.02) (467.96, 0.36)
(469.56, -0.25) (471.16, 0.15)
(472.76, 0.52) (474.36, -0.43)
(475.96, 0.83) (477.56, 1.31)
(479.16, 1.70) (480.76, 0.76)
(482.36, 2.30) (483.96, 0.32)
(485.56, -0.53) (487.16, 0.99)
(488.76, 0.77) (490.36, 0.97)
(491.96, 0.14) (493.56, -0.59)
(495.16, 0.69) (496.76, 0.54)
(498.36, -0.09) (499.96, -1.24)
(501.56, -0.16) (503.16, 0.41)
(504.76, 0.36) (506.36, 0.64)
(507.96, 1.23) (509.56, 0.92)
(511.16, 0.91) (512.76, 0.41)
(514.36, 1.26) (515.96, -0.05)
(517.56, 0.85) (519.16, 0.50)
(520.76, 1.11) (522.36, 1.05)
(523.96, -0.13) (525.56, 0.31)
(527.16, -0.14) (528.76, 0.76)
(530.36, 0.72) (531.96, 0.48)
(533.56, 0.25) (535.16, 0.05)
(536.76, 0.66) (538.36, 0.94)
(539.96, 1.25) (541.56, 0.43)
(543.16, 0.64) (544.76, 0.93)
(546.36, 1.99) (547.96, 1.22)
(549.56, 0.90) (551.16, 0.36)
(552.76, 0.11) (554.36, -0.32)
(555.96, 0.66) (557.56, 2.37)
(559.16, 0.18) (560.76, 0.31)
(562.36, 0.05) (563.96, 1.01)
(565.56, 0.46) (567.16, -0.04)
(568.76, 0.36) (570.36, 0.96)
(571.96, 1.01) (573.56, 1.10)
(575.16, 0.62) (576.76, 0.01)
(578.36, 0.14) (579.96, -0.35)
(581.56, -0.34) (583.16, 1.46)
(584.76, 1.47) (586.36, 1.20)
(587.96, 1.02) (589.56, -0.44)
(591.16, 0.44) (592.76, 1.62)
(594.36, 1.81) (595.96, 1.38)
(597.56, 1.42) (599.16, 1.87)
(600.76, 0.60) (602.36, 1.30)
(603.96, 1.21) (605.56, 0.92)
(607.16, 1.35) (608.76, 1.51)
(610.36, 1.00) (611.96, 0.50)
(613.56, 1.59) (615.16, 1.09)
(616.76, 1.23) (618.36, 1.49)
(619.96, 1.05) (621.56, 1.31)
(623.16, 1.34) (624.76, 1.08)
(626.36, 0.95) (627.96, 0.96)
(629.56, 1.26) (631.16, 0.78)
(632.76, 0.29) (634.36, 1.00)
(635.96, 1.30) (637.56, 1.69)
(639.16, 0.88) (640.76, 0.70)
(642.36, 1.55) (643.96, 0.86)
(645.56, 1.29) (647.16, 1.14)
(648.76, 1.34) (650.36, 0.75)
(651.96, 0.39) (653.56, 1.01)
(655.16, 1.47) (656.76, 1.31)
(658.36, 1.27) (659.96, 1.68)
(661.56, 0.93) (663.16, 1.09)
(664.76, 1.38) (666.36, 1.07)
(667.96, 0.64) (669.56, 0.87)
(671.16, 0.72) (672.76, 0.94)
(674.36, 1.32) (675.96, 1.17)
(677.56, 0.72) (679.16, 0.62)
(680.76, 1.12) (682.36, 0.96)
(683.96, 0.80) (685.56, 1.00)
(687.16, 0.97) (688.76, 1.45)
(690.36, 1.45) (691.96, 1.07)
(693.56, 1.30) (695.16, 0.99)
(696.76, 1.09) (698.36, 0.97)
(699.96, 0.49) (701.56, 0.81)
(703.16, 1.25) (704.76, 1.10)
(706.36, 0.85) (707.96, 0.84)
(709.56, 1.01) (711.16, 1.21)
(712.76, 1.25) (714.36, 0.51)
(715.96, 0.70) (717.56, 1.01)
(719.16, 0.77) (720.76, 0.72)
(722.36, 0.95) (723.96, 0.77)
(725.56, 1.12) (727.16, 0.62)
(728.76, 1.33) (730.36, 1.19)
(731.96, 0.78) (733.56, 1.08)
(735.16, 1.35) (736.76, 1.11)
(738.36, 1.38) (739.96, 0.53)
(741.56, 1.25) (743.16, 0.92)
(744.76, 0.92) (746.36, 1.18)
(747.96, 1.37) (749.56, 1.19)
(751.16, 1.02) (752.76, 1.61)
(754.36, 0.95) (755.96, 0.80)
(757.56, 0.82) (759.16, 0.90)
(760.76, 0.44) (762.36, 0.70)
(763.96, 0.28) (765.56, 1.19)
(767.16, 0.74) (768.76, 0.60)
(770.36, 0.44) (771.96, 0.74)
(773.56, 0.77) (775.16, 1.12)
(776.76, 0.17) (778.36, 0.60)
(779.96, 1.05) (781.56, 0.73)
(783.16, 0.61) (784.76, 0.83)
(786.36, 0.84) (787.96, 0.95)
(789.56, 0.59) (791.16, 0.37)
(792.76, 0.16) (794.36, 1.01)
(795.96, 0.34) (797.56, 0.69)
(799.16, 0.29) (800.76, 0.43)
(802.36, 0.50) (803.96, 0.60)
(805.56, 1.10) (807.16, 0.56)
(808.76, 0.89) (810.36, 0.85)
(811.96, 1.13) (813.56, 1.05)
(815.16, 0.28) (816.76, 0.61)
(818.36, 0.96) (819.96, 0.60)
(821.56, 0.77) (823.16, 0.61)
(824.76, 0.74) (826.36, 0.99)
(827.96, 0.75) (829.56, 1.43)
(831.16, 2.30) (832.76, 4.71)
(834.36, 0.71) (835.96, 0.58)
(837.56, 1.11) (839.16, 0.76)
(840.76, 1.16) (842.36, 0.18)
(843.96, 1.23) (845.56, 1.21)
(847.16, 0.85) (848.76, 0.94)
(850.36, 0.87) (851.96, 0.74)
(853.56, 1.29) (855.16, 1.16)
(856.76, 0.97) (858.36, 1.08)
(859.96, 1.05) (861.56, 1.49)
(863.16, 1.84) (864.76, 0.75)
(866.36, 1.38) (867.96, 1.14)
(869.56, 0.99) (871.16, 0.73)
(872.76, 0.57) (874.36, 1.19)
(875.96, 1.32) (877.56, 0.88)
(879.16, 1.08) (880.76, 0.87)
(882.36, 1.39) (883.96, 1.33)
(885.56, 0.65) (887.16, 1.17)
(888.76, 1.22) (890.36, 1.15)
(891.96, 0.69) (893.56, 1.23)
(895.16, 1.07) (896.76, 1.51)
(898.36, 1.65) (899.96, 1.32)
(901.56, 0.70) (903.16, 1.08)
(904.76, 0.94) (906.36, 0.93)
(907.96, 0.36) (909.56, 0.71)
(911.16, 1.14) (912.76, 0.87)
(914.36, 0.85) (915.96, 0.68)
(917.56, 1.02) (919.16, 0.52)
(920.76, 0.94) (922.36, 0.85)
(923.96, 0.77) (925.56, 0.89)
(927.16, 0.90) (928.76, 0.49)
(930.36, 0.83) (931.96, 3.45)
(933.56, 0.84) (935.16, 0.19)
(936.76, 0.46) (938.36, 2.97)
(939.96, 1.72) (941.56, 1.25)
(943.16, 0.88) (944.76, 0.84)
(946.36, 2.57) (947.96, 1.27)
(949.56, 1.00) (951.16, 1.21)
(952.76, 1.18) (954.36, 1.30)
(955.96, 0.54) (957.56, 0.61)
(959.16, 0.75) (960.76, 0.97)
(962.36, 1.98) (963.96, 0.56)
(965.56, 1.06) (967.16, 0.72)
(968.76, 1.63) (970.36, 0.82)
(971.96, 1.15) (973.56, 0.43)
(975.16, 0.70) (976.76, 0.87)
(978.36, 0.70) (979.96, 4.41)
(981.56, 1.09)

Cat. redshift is 1.232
